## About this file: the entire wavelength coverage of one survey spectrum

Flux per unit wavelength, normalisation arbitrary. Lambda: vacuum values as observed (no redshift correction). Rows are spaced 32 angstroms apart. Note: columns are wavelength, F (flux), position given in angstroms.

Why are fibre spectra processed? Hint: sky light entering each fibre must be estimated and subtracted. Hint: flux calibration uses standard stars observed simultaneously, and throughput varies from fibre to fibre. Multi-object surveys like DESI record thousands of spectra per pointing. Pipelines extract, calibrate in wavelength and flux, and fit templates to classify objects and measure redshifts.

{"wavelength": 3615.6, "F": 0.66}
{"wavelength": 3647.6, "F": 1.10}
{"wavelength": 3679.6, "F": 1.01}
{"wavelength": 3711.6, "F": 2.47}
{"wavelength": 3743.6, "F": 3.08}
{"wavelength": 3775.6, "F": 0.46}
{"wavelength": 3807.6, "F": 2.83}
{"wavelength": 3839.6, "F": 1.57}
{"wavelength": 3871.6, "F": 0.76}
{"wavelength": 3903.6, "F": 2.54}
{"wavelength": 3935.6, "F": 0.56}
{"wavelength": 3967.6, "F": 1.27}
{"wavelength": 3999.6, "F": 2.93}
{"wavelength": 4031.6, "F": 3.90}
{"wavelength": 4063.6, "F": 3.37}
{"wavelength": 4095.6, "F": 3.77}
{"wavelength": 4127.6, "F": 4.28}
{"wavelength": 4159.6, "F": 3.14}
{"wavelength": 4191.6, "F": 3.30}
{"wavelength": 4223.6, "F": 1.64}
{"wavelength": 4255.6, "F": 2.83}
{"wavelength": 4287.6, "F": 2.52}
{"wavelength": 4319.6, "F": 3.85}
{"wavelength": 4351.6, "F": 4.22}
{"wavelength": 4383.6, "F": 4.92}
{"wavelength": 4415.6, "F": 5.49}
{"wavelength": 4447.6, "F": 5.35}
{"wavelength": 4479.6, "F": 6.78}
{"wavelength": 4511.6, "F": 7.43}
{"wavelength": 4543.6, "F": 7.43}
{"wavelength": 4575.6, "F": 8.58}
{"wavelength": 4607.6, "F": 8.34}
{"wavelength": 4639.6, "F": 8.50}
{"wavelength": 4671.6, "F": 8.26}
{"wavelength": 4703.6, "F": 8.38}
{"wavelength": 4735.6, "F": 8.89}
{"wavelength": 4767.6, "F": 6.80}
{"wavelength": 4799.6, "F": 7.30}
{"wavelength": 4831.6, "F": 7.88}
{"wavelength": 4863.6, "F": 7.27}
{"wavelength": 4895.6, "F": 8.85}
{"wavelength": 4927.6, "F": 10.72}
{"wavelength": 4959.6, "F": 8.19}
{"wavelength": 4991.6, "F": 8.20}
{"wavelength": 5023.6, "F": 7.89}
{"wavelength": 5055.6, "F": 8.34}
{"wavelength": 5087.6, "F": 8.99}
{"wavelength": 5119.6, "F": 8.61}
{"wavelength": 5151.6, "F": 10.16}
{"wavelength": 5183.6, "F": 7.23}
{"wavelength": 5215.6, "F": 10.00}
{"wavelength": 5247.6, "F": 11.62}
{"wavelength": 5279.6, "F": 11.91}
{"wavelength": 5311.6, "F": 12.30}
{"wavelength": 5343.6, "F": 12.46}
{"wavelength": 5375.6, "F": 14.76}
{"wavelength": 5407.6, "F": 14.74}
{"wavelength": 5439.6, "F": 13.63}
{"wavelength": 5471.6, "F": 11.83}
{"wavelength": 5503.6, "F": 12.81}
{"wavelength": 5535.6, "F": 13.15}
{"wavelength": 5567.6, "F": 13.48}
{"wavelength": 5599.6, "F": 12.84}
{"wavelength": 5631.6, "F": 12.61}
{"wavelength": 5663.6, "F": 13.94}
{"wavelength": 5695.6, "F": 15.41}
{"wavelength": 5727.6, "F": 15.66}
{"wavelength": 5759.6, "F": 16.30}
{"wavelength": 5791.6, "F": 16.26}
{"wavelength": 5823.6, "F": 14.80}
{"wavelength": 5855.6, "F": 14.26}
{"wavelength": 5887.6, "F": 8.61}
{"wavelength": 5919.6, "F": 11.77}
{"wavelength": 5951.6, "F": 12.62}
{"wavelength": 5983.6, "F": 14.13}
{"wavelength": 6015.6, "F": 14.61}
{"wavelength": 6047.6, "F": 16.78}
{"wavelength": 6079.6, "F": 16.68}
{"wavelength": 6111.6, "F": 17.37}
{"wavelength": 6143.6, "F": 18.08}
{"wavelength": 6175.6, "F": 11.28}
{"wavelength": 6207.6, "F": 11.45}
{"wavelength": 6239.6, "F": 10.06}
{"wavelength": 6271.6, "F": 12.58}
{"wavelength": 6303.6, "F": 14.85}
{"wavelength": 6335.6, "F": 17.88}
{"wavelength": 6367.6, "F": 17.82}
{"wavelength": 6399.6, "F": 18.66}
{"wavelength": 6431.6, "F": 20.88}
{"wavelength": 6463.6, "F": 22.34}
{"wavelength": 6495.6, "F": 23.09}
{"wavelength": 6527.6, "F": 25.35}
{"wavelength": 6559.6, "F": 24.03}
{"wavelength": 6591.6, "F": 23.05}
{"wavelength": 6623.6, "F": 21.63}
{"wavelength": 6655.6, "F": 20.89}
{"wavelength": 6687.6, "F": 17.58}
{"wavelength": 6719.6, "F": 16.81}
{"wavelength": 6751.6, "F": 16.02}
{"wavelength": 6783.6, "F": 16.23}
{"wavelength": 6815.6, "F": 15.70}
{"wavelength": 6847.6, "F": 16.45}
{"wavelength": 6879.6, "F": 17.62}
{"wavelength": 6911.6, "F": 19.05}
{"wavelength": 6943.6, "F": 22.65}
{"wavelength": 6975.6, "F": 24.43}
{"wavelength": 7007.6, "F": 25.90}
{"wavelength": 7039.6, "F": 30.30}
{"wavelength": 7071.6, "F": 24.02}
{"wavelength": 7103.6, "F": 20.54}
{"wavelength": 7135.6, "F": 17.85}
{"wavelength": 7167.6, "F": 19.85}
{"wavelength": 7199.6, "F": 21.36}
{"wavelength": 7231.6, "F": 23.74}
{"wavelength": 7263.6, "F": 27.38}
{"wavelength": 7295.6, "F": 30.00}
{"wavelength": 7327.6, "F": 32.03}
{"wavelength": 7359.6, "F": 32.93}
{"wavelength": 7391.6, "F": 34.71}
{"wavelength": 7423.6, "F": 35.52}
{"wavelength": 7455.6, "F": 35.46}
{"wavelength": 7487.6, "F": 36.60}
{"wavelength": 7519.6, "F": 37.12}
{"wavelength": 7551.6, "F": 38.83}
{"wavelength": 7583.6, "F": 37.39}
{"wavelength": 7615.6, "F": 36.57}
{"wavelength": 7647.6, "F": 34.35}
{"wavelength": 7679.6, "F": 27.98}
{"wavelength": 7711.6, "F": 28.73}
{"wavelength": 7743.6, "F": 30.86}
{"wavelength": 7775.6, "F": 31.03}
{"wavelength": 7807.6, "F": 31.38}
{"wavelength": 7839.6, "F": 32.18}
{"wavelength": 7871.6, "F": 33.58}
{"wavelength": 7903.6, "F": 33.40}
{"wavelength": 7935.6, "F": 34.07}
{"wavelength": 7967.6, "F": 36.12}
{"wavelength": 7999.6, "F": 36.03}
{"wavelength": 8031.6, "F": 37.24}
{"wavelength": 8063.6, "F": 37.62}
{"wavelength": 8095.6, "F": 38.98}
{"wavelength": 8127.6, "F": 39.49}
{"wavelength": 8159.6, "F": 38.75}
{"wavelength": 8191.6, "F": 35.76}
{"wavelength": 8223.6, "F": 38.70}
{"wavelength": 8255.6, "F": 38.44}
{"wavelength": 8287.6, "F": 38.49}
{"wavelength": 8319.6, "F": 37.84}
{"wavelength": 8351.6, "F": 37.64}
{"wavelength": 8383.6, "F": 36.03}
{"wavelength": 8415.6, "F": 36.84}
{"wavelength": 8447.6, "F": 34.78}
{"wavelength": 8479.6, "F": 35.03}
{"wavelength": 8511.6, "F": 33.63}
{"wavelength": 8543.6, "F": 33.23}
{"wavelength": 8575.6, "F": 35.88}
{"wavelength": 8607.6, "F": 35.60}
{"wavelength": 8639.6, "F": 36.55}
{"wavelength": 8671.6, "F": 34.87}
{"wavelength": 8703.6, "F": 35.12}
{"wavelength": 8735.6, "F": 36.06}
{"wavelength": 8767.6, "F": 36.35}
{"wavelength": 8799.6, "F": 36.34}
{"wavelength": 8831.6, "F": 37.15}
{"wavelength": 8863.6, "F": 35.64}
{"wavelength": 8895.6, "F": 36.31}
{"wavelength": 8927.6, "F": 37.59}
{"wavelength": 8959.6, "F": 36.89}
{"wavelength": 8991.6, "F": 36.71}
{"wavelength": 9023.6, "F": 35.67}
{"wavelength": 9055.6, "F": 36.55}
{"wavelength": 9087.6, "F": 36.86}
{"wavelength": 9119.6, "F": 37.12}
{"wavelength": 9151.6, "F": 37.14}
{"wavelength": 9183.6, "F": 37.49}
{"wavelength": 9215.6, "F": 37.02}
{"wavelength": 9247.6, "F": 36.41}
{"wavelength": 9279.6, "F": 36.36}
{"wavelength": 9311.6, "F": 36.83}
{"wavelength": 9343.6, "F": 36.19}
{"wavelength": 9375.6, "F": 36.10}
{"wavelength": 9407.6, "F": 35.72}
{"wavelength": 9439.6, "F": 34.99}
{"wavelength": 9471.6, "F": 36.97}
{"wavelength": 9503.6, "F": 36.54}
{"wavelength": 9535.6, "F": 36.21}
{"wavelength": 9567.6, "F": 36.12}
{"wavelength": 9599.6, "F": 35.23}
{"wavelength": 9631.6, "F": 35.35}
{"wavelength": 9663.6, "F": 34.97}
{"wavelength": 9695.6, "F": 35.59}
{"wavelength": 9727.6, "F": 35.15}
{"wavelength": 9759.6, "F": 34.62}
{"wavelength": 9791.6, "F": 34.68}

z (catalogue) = 0.00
